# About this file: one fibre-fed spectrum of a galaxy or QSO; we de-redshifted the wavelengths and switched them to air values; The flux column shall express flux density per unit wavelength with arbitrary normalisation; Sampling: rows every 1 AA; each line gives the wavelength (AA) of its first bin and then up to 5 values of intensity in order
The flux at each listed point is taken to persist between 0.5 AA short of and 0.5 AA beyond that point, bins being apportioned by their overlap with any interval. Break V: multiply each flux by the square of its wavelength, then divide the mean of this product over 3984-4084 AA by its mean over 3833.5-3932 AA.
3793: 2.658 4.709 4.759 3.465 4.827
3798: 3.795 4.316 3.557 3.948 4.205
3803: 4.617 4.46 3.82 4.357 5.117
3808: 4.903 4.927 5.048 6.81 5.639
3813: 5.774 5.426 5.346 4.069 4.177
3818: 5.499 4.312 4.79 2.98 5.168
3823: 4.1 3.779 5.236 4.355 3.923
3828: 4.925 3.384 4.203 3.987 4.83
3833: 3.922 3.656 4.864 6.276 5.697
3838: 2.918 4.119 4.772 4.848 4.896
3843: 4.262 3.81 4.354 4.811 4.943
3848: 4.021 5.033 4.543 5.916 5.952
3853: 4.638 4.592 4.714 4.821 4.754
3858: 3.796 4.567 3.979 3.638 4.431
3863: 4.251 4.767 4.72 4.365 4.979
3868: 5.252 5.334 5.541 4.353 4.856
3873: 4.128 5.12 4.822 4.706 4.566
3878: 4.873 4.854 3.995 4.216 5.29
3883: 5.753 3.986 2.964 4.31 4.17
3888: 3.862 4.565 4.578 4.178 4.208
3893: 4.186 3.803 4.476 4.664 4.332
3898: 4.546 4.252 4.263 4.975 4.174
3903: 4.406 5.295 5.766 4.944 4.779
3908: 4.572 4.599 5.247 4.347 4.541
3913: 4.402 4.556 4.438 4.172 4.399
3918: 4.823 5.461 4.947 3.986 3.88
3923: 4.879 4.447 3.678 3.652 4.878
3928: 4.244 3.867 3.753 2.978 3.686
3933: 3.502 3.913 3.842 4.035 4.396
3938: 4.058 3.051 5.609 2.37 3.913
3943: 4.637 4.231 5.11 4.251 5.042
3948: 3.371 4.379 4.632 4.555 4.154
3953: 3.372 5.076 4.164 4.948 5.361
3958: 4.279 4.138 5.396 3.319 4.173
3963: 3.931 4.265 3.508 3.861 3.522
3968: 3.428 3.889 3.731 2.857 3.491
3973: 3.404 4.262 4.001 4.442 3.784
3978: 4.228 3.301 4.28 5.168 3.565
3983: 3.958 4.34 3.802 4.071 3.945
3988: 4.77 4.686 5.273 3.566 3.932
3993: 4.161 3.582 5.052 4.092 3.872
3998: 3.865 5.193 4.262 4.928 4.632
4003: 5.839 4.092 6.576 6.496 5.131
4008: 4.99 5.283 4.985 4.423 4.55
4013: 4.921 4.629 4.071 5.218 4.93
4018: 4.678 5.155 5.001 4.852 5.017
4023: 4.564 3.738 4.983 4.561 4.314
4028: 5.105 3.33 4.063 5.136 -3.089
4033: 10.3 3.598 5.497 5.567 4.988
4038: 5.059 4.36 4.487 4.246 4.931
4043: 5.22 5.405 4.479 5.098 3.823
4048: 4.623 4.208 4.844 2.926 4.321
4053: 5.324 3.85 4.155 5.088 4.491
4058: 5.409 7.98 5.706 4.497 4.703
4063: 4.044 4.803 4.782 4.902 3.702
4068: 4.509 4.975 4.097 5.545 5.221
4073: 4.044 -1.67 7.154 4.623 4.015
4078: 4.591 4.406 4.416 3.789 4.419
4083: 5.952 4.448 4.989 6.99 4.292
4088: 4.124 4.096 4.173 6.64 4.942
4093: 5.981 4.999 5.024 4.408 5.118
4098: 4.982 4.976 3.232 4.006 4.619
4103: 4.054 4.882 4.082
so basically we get 1.10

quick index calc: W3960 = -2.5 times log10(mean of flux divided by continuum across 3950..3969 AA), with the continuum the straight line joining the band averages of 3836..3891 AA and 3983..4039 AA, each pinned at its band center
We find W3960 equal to 0.10 mag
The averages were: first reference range 4.6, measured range 4.2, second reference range 4.62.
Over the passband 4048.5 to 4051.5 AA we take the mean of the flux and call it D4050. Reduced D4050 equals 3.99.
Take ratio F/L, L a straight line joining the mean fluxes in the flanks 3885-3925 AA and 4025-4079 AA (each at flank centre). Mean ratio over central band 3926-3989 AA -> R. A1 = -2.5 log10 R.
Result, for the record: 0.11 mag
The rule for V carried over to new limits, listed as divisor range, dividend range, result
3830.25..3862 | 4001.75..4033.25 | 1.13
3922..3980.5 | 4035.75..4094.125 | 1.23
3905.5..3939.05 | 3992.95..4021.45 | 1.18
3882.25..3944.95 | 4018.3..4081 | 1.13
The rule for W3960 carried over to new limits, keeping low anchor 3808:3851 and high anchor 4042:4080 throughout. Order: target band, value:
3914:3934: 0.11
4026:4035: 0.10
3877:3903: 0.06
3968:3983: 0.19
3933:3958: 0.09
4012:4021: -0.05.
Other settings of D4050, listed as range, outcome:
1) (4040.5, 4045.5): 4.86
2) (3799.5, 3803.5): 4.08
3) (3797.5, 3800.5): 3.89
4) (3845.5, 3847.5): 4.88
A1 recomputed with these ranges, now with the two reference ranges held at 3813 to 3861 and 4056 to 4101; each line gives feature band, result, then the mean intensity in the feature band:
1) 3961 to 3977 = 0.23 mag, 3.77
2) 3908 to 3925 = 0.02 mag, 4.54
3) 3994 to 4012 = -0.04 mag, 4.88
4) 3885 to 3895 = 0.11 mag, 4.16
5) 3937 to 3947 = 0.11 mag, 4.19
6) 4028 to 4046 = 0.03 mag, 4.59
